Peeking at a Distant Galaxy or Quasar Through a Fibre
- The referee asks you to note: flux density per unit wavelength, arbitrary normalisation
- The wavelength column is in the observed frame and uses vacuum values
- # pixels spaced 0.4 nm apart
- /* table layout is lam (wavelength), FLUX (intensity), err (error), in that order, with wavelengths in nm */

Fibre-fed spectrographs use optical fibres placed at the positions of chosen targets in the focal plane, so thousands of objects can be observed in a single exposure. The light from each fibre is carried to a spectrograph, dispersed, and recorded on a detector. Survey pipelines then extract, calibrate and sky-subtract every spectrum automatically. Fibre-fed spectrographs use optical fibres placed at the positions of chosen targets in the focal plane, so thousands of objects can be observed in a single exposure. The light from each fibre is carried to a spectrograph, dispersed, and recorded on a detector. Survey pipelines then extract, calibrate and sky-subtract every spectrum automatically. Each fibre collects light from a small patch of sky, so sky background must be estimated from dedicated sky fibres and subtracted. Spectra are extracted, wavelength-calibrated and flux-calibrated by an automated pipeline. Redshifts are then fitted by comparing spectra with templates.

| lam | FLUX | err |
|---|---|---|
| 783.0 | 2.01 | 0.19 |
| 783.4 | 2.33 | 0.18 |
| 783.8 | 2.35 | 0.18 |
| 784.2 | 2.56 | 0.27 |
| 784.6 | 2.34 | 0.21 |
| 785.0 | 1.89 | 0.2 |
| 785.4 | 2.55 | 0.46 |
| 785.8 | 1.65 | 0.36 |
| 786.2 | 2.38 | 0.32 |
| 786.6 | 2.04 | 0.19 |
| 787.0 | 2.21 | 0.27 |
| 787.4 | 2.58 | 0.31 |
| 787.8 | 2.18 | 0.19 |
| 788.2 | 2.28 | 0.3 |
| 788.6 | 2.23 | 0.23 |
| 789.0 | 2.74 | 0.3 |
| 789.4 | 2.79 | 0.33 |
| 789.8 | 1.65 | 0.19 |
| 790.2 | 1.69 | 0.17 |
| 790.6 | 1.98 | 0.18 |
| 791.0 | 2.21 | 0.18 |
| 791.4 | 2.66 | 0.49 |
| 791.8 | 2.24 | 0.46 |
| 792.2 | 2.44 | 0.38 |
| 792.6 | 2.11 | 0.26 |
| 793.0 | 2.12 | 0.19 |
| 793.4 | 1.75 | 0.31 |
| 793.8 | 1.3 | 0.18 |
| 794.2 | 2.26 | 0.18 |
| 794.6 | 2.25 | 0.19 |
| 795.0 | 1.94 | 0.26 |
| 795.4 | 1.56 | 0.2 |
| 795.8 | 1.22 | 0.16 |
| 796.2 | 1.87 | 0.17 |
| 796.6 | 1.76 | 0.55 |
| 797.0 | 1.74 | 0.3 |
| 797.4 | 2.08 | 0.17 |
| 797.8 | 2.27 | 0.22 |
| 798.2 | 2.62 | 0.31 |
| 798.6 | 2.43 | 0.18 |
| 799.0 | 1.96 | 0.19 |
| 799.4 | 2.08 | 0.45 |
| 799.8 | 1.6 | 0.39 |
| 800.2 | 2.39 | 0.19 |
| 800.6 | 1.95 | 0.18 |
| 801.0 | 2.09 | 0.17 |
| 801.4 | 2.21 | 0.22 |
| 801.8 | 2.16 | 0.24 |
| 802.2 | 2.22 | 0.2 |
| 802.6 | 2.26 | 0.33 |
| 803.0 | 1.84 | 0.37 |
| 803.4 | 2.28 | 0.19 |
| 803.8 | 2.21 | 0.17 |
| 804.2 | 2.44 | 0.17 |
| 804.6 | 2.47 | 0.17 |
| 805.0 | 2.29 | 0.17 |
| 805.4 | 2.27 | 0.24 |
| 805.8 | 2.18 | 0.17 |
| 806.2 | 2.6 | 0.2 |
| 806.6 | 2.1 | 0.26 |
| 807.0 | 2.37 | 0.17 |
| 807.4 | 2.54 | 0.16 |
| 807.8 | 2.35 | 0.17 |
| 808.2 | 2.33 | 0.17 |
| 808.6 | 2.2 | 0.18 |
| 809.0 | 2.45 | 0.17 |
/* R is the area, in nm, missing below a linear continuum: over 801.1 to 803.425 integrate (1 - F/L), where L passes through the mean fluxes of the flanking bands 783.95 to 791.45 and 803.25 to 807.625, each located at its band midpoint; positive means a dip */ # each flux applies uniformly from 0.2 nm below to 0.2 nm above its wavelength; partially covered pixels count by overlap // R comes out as 0.17 nm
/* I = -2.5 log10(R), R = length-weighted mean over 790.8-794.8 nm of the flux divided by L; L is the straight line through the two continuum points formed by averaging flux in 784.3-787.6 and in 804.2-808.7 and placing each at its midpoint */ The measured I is 0.06 mag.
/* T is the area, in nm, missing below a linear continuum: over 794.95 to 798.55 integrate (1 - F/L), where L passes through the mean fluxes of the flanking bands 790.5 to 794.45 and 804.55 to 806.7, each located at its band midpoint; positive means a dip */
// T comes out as 0.44 nm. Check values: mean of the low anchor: 2.11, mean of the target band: 1.92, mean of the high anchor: 2.32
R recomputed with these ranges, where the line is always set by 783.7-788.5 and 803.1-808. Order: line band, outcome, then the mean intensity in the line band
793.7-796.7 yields 0.66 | 1.79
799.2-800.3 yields 0.15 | 1.99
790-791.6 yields 0.09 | 2.14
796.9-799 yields 0.07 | 2.23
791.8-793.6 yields 0.12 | 2.12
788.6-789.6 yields -0.18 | 2.66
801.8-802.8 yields 0.04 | 2.22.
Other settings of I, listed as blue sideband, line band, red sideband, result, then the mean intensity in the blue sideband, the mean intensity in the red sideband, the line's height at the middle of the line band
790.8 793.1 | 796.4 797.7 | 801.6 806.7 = 0.21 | 2.3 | 2.26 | 2.29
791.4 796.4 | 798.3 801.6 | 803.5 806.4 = 0.03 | 1.95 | 2.35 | 2.17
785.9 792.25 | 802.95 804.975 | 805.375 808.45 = 0.02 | 2.25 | 2.34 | 2.33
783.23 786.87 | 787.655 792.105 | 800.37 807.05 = -0.01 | 2.23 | 2.23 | 2.23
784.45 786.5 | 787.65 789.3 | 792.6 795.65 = -0.16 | 2.15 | 1.89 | 2.06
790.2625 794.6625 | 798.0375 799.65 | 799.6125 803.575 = -0.07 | 2.1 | 2.1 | 2.1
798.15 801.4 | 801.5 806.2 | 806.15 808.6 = 0.00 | 2.12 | 2.35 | 2.25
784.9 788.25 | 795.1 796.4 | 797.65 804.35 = 0.35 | 2.2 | 2.17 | 2.18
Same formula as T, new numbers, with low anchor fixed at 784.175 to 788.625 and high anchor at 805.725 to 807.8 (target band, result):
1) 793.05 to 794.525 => 0.28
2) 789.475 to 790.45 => 0.18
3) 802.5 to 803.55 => 0.11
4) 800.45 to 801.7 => 0.13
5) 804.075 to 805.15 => -0.02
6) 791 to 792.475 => -0.09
